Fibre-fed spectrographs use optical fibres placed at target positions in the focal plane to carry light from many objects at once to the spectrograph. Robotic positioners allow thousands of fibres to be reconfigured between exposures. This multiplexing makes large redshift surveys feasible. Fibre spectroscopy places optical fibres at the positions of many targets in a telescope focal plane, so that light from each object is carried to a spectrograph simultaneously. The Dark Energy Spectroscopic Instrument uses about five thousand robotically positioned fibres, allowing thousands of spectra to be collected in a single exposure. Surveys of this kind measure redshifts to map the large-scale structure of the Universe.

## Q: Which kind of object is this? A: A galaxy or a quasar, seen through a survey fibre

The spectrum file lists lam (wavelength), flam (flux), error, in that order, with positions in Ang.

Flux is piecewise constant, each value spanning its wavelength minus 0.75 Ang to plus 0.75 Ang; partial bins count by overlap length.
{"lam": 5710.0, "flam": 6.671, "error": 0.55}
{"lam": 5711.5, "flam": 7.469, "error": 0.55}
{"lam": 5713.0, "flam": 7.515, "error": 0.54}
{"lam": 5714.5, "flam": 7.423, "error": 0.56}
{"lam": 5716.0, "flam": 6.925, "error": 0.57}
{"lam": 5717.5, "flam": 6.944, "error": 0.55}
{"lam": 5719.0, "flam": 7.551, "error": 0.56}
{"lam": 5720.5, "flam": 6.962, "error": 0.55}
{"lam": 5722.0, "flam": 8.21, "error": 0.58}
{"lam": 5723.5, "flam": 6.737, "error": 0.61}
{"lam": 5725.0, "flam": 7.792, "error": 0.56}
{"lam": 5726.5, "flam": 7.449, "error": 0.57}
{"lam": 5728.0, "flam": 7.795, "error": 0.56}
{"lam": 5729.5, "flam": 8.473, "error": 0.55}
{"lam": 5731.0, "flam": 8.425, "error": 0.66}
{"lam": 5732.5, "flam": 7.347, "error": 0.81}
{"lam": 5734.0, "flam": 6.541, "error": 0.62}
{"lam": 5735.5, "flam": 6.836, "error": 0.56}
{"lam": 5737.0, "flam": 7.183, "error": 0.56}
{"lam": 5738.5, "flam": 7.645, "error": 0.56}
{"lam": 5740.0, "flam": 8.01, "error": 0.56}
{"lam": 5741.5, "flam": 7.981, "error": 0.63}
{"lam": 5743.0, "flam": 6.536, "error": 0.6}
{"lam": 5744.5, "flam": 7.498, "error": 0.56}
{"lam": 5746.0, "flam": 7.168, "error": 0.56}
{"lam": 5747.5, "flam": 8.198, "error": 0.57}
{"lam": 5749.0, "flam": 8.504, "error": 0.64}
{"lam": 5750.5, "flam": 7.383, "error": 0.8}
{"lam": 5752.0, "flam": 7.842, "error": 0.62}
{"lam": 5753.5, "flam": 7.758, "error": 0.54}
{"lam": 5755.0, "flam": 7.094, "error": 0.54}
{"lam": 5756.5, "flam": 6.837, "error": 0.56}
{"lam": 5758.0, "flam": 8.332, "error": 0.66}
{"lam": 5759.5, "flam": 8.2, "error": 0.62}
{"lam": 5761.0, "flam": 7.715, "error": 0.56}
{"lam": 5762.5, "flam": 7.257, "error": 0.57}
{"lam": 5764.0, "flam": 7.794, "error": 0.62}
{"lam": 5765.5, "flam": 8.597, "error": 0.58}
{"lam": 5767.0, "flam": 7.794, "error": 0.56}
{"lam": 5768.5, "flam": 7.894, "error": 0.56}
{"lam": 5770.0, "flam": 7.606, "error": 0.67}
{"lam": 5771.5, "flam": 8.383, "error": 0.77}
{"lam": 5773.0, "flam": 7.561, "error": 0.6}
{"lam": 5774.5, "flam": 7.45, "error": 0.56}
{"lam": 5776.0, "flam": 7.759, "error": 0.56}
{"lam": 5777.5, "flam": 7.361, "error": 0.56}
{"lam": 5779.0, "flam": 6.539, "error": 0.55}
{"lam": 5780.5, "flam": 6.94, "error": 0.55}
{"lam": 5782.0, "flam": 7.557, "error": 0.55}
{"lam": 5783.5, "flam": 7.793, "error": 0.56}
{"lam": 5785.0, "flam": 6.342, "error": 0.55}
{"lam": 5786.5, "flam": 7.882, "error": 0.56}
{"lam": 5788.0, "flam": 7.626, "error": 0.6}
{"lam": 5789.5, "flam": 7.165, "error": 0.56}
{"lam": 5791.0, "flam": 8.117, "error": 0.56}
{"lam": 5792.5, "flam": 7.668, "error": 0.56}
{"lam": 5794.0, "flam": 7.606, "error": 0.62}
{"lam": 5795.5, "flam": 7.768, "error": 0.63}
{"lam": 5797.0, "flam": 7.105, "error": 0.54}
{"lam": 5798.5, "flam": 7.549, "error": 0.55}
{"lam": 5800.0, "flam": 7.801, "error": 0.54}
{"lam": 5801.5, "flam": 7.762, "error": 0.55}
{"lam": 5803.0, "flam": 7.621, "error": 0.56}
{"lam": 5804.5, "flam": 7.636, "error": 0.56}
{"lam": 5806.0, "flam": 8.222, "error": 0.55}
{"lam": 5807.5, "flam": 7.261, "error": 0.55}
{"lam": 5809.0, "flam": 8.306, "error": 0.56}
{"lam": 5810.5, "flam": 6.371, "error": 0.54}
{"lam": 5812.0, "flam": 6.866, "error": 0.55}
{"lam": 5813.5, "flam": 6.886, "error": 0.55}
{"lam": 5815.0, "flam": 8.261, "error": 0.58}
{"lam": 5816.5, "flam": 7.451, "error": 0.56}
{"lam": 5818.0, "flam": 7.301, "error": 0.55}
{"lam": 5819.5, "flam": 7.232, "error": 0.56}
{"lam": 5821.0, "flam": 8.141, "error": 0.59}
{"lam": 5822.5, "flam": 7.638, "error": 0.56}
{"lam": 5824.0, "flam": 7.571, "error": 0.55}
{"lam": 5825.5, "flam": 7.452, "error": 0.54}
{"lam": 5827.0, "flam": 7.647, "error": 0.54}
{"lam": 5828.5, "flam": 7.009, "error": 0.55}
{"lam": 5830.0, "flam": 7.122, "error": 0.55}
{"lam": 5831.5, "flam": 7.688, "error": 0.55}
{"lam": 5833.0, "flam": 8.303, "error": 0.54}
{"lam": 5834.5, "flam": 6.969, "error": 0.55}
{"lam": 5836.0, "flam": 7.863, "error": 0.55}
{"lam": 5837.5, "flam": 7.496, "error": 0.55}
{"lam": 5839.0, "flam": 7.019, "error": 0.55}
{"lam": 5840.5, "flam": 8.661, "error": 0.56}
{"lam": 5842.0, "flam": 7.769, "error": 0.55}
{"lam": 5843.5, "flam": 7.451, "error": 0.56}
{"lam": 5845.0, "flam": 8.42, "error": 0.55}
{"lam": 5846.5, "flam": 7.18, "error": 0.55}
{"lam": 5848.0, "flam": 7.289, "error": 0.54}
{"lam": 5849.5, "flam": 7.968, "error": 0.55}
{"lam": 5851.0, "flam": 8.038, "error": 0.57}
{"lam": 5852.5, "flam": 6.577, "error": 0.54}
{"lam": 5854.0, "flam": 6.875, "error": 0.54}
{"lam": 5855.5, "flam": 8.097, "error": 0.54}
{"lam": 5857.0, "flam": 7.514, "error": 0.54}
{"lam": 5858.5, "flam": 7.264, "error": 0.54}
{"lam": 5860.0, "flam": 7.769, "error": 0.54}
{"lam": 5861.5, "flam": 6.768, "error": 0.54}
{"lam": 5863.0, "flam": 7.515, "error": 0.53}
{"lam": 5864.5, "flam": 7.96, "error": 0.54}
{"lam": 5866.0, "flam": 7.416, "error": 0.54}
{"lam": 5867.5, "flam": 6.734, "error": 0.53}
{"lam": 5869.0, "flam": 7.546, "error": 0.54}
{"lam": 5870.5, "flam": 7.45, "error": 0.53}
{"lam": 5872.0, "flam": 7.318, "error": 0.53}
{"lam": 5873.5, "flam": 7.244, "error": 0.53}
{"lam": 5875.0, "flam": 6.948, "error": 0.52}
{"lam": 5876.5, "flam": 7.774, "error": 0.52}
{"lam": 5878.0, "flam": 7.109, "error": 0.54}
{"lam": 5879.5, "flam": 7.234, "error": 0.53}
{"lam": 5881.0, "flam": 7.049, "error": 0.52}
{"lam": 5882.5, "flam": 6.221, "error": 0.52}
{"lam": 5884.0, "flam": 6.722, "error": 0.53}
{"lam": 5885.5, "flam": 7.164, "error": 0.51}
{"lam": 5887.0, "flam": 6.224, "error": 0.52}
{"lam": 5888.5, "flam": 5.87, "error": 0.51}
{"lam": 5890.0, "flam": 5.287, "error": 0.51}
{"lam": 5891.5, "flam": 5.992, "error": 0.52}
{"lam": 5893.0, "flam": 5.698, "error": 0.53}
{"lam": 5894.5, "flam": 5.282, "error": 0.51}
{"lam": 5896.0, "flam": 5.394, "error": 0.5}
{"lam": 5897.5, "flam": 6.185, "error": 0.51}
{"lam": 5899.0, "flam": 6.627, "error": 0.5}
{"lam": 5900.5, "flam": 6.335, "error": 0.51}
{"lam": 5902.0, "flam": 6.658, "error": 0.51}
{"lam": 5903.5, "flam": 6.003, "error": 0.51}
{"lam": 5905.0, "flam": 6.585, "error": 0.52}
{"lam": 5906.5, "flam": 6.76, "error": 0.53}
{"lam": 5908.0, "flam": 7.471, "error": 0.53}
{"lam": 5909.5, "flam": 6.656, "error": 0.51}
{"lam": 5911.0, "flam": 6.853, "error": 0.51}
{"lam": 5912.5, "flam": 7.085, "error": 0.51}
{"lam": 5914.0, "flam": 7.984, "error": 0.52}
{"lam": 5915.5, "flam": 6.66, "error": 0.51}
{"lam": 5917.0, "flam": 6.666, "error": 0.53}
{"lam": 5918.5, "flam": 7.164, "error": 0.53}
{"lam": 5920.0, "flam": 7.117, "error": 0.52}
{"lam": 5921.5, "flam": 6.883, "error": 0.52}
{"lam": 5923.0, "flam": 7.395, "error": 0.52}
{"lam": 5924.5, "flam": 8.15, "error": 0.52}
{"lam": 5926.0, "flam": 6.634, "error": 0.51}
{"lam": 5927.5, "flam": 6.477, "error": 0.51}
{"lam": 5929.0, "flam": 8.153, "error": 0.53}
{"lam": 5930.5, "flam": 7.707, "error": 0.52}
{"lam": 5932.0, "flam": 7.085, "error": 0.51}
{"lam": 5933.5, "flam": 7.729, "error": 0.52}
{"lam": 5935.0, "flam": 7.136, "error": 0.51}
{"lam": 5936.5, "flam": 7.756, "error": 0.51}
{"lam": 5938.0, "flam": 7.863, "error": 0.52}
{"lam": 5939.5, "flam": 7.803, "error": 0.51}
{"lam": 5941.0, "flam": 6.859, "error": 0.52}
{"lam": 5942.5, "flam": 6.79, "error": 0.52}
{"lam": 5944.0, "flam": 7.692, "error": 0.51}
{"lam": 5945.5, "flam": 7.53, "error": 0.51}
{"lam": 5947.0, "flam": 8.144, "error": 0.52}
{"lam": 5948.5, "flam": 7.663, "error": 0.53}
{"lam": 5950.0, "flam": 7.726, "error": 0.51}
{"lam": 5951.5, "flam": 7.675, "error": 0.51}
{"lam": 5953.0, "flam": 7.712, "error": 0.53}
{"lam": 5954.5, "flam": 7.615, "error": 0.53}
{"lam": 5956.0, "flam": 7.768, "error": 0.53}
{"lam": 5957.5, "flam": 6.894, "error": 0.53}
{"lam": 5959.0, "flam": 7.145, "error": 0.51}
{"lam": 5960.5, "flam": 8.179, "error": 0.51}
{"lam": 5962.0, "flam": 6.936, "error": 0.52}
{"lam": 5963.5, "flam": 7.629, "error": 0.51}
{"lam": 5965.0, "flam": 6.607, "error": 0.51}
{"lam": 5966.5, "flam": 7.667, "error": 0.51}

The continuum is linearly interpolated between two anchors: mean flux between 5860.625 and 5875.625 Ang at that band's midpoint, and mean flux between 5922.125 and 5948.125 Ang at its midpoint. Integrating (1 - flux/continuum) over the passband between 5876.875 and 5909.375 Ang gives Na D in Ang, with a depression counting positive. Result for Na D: 4.25 Ang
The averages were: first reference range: 7.3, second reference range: 7.46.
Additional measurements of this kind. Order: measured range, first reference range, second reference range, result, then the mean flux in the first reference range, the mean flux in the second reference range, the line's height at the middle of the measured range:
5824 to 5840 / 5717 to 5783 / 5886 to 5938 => -0.7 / 7.58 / 6.77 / 7.17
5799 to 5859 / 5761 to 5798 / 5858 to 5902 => -3.2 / 7.57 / 6.76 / 7.17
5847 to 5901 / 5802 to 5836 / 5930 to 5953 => 4.4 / 7.51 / 7.55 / 7.53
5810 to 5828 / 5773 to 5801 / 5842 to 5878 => 0.1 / 7.45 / 7.44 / 7.45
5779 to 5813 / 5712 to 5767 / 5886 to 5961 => -0.3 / 7.57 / 7.01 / 7.4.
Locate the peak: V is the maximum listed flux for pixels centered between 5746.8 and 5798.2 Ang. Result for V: 8.597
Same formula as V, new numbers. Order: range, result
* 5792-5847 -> 8.661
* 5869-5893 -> 7.774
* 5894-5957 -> 8.153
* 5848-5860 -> 8.097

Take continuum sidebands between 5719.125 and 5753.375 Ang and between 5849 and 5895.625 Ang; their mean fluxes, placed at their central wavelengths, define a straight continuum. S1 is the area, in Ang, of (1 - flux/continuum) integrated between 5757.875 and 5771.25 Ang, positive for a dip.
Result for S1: -0.8 Ang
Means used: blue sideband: 7.57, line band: 7.91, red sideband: 6.97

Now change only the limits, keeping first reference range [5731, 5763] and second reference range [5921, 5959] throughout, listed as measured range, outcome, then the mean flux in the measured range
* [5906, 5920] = 0.8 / 7.04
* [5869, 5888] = 1.1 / 7.04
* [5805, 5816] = 0.1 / 7.46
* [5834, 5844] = -0.2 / 7.62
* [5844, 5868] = 0.1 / 7.47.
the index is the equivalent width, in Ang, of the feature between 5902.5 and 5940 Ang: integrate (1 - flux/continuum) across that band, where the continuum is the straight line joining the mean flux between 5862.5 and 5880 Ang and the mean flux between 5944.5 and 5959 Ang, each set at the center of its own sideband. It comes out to 1.66 Ang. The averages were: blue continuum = 7.35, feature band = 7.18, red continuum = 7.61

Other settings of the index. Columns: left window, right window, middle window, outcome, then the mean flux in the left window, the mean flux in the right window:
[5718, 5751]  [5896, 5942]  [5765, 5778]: -0.6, 7.55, 7.05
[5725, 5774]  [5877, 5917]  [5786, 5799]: -0.5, 7.68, 6.52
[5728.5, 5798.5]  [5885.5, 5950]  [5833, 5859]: -1.3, 7.59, 6.92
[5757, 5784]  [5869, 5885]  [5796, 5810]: -0.3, 7.69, 7.13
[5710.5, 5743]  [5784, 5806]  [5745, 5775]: -1.0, 7.46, 7.57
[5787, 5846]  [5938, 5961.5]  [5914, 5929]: 0.9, 7.58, 7.55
